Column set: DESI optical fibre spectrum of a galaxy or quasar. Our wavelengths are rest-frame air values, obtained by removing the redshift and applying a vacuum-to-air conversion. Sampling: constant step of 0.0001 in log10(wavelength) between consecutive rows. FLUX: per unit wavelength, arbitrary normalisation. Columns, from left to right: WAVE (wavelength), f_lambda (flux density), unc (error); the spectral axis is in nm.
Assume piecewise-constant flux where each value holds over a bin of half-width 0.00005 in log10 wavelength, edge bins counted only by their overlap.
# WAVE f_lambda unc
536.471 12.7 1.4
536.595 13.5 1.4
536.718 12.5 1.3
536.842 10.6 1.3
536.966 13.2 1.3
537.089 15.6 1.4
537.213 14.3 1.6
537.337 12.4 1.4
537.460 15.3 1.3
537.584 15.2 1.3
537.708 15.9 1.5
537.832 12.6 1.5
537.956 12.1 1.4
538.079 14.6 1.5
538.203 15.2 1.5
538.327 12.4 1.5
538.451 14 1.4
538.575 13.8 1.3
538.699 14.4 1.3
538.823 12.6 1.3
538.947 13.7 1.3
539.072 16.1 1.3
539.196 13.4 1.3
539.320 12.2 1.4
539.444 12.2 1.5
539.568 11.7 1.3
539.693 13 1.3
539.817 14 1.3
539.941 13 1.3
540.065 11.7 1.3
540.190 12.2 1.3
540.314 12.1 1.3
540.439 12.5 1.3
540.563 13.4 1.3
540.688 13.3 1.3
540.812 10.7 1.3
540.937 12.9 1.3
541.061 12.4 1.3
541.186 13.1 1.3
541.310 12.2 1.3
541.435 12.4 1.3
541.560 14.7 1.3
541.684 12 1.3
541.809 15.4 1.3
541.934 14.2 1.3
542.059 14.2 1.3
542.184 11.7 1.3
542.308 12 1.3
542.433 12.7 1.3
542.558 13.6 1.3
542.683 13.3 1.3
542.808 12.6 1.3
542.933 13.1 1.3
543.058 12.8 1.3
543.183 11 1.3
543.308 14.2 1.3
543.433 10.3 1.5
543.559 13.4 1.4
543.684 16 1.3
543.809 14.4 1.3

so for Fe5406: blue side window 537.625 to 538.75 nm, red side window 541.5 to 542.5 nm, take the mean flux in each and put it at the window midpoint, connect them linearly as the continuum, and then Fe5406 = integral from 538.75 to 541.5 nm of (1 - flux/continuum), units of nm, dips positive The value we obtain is 0.174 nm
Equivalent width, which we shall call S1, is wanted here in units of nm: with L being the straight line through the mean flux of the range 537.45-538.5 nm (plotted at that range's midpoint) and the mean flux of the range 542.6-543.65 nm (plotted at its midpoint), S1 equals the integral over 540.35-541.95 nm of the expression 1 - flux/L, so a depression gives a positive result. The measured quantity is 0.03 nm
